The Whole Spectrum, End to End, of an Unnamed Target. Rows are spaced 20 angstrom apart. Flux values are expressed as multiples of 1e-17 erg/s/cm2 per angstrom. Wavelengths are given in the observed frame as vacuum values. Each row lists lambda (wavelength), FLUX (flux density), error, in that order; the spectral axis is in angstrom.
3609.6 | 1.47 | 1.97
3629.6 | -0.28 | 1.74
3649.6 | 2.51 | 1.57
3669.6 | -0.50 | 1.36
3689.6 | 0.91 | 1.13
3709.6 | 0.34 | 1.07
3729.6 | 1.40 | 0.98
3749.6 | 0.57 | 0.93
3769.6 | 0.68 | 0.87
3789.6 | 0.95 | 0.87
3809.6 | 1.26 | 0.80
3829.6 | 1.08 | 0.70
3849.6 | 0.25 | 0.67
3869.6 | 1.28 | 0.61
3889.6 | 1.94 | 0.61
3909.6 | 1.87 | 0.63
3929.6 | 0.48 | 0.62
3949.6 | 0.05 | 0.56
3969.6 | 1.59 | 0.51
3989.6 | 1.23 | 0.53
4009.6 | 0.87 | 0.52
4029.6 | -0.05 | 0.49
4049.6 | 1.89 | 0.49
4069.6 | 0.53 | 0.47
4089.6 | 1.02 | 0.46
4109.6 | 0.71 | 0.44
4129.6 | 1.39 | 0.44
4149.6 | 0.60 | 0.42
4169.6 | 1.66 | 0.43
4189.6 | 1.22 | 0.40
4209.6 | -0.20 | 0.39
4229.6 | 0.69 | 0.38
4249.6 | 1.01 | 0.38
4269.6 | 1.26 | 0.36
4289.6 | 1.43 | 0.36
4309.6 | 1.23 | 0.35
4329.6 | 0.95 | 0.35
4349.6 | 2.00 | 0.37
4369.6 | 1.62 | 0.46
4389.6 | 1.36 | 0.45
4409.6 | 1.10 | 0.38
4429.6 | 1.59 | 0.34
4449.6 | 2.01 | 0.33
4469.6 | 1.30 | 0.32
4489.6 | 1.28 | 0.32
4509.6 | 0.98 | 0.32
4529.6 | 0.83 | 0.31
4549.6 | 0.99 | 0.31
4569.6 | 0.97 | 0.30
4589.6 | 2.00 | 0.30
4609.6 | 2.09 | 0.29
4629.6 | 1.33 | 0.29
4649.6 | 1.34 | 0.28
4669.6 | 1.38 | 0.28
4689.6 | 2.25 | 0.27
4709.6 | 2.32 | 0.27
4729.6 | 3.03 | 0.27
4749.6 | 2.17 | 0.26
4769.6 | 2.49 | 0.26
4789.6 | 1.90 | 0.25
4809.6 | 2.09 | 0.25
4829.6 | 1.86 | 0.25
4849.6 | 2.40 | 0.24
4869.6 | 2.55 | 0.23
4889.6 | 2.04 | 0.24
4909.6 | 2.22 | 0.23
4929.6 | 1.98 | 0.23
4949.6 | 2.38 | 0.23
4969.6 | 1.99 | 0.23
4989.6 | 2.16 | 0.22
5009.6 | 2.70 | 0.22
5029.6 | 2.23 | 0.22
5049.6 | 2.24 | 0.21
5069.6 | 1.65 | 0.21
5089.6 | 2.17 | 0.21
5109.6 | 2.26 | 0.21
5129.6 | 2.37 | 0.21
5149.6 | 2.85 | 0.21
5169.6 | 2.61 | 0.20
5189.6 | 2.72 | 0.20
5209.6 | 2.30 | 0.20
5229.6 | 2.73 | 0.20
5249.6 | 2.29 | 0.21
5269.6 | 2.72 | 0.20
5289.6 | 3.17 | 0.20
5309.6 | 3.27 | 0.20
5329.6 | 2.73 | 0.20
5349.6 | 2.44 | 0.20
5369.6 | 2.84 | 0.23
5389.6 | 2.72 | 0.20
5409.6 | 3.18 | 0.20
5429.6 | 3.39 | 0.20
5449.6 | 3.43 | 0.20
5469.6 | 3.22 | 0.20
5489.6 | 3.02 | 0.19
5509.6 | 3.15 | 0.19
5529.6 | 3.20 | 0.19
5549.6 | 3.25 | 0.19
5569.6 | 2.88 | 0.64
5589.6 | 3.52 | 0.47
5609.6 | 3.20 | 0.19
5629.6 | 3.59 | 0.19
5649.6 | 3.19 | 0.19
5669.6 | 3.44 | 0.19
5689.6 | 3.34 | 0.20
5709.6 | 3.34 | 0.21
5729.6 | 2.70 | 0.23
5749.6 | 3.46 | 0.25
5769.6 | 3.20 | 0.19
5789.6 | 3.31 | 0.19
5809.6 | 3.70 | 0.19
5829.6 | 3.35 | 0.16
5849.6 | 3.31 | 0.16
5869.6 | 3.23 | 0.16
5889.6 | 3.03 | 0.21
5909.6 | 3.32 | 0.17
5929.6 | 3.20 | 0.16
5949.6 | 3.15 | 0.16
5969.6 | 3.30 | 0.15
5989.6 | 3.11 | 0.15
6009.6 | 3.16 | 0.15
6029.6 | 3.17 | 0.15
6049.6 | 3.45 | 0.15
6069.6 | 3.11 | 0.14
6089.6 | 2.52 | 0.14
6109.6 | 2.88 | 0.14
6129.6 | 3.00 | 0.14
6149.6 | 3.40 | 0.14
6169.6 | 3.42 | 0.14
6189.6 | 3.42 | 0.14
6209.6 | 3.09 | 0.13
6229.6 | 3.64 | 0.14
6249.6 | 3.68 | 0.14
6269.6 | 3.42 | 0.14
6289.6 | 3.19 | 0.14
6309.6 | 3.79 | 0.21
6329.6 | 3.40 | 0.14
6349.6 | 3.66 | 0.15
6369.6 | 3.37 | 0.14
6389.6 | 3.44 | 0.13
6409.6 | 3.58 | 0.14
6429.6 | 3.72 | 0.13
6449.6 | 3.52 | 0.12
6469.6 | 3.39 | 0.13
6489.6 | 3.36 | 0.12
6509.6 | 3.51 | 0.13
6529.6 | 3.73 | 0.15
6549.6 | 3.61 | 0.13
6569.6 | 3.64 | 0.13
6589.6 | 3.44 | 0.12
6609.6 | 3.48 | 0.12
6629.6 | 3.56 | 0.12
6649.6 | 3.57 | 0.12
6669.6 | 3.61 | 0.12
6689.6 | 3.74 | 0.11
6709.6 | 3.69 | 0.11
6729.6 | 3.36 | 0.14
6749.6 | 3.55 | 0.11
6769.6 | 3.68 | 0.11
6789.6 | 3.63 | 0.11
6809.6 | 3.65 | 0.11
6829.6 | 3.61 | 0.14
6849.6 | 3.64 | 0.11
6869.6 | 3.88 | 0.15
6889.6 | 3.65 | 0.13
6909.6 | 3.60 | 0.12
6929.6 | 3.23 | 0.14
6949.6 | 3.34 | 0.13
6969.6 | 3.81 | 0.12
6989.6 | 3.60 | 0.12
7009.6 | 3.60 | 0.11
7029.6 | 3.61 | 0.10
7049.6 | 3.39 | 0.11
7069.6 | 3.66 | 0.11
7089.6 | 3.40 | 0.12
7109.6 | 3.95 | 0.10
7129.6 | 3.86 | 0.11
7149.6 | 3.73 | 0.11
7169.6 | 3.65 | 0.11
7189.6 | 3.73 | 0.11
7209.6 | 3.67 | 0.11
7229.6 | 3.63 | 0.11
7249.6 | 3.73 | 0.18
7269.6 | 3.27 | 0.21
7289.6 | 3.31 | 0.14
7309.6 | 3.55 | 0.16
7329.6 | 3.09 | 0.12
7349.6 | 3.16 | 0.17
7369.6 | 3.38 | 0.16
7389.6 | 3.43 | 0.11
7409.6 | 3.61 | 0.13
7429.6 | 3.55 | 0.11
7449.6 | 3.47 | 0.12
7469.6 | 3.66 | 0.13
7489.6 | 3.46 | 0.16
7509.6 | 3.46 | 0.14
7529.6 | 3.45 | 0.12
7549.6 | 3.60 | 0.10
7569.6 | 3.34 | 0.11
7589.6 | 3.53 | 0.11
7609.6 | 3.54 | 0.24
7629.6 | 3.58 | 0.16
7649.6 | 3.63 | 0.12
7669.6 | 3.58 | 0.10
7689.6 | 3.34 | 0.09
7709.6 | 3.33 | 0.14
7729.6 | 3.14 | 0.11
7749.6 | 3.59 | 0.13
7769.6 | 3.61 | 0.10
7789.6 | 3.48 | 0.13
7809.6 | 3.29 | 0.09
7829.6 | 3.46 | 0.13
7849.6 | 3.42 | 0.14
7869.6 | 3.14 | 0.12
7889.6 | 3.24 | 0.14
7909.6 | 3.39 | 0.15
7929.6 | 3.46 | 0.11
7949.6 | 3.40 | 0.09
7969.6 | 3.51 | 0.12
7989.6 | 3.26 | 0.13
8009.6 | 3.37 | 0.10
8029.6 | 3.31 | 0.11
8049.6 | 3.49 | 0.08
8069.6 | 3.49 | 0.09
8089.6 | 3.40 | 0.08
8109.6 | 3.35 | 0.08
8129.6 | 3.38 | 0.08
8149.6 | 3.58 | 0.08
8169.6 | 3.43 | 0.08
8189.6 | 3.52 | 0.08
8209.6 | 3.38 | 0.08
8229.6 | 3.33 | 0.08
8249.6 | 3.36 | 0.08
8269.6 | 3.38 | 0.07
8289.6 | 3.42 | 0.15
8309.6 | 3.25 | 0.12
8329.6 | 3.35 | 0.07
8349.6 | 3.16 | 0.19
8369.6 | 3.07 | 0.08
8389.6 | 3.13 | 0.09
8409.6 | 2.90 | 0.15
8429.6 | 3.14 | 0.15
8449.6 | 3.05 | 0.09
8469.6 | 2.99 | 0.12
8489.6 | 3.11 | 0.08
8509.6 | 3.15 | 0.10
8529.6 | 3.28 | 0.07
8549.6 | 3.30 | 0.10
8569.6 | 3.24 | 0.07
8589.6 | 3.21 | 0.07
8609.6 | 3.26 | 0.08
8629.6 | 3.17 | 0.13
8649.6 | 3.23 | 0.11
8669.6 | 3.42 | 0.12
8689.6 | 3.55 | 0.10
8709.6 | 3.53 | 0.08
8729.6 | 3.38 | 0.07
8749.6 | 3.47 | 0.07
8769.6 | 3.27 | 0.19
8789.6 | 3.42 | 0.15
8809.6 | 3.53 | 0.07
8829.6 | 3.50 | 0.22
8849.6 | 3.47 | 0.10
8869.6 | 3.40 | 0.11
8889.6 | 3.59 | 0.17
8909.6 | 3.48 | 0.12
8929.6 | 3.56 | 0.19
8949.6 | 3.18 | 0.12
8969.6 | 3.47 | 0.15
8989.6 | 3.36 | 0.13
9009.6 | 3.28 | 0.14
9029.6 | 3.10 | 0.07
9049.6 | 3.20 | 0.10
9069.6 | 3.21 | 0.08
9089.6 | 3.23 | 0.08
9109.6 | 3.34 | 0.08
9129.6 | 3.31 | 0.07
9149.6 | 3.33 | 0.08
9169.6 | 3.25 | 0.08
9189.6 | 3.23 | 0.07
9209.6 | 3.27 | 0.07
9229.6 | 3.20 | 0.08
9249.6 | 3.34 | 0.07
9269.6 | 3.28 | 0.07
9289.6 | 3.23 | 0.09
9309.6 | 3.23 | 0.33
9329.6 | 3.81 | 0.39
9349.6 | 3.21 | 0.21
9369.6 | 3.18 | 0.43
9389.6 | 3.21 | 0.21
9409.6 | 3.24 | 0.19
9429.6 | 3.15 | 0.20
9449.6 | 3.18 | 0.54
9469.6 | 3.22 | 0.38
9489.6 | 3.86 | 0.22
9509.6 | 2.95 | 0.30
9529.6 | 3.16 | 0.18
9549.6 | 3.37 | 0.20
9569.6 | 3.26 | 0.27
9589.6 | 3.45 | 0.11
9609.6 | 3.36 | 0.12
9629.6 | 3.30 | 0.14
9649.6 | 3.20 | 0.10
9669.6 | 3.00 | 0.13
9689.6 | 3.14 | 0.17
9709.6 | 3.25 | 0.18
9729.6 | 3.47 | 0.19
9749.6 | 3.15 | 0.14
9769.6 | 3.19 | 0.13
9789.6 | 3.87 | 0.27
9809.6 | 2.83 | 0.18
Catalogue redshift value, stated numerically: 0.178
